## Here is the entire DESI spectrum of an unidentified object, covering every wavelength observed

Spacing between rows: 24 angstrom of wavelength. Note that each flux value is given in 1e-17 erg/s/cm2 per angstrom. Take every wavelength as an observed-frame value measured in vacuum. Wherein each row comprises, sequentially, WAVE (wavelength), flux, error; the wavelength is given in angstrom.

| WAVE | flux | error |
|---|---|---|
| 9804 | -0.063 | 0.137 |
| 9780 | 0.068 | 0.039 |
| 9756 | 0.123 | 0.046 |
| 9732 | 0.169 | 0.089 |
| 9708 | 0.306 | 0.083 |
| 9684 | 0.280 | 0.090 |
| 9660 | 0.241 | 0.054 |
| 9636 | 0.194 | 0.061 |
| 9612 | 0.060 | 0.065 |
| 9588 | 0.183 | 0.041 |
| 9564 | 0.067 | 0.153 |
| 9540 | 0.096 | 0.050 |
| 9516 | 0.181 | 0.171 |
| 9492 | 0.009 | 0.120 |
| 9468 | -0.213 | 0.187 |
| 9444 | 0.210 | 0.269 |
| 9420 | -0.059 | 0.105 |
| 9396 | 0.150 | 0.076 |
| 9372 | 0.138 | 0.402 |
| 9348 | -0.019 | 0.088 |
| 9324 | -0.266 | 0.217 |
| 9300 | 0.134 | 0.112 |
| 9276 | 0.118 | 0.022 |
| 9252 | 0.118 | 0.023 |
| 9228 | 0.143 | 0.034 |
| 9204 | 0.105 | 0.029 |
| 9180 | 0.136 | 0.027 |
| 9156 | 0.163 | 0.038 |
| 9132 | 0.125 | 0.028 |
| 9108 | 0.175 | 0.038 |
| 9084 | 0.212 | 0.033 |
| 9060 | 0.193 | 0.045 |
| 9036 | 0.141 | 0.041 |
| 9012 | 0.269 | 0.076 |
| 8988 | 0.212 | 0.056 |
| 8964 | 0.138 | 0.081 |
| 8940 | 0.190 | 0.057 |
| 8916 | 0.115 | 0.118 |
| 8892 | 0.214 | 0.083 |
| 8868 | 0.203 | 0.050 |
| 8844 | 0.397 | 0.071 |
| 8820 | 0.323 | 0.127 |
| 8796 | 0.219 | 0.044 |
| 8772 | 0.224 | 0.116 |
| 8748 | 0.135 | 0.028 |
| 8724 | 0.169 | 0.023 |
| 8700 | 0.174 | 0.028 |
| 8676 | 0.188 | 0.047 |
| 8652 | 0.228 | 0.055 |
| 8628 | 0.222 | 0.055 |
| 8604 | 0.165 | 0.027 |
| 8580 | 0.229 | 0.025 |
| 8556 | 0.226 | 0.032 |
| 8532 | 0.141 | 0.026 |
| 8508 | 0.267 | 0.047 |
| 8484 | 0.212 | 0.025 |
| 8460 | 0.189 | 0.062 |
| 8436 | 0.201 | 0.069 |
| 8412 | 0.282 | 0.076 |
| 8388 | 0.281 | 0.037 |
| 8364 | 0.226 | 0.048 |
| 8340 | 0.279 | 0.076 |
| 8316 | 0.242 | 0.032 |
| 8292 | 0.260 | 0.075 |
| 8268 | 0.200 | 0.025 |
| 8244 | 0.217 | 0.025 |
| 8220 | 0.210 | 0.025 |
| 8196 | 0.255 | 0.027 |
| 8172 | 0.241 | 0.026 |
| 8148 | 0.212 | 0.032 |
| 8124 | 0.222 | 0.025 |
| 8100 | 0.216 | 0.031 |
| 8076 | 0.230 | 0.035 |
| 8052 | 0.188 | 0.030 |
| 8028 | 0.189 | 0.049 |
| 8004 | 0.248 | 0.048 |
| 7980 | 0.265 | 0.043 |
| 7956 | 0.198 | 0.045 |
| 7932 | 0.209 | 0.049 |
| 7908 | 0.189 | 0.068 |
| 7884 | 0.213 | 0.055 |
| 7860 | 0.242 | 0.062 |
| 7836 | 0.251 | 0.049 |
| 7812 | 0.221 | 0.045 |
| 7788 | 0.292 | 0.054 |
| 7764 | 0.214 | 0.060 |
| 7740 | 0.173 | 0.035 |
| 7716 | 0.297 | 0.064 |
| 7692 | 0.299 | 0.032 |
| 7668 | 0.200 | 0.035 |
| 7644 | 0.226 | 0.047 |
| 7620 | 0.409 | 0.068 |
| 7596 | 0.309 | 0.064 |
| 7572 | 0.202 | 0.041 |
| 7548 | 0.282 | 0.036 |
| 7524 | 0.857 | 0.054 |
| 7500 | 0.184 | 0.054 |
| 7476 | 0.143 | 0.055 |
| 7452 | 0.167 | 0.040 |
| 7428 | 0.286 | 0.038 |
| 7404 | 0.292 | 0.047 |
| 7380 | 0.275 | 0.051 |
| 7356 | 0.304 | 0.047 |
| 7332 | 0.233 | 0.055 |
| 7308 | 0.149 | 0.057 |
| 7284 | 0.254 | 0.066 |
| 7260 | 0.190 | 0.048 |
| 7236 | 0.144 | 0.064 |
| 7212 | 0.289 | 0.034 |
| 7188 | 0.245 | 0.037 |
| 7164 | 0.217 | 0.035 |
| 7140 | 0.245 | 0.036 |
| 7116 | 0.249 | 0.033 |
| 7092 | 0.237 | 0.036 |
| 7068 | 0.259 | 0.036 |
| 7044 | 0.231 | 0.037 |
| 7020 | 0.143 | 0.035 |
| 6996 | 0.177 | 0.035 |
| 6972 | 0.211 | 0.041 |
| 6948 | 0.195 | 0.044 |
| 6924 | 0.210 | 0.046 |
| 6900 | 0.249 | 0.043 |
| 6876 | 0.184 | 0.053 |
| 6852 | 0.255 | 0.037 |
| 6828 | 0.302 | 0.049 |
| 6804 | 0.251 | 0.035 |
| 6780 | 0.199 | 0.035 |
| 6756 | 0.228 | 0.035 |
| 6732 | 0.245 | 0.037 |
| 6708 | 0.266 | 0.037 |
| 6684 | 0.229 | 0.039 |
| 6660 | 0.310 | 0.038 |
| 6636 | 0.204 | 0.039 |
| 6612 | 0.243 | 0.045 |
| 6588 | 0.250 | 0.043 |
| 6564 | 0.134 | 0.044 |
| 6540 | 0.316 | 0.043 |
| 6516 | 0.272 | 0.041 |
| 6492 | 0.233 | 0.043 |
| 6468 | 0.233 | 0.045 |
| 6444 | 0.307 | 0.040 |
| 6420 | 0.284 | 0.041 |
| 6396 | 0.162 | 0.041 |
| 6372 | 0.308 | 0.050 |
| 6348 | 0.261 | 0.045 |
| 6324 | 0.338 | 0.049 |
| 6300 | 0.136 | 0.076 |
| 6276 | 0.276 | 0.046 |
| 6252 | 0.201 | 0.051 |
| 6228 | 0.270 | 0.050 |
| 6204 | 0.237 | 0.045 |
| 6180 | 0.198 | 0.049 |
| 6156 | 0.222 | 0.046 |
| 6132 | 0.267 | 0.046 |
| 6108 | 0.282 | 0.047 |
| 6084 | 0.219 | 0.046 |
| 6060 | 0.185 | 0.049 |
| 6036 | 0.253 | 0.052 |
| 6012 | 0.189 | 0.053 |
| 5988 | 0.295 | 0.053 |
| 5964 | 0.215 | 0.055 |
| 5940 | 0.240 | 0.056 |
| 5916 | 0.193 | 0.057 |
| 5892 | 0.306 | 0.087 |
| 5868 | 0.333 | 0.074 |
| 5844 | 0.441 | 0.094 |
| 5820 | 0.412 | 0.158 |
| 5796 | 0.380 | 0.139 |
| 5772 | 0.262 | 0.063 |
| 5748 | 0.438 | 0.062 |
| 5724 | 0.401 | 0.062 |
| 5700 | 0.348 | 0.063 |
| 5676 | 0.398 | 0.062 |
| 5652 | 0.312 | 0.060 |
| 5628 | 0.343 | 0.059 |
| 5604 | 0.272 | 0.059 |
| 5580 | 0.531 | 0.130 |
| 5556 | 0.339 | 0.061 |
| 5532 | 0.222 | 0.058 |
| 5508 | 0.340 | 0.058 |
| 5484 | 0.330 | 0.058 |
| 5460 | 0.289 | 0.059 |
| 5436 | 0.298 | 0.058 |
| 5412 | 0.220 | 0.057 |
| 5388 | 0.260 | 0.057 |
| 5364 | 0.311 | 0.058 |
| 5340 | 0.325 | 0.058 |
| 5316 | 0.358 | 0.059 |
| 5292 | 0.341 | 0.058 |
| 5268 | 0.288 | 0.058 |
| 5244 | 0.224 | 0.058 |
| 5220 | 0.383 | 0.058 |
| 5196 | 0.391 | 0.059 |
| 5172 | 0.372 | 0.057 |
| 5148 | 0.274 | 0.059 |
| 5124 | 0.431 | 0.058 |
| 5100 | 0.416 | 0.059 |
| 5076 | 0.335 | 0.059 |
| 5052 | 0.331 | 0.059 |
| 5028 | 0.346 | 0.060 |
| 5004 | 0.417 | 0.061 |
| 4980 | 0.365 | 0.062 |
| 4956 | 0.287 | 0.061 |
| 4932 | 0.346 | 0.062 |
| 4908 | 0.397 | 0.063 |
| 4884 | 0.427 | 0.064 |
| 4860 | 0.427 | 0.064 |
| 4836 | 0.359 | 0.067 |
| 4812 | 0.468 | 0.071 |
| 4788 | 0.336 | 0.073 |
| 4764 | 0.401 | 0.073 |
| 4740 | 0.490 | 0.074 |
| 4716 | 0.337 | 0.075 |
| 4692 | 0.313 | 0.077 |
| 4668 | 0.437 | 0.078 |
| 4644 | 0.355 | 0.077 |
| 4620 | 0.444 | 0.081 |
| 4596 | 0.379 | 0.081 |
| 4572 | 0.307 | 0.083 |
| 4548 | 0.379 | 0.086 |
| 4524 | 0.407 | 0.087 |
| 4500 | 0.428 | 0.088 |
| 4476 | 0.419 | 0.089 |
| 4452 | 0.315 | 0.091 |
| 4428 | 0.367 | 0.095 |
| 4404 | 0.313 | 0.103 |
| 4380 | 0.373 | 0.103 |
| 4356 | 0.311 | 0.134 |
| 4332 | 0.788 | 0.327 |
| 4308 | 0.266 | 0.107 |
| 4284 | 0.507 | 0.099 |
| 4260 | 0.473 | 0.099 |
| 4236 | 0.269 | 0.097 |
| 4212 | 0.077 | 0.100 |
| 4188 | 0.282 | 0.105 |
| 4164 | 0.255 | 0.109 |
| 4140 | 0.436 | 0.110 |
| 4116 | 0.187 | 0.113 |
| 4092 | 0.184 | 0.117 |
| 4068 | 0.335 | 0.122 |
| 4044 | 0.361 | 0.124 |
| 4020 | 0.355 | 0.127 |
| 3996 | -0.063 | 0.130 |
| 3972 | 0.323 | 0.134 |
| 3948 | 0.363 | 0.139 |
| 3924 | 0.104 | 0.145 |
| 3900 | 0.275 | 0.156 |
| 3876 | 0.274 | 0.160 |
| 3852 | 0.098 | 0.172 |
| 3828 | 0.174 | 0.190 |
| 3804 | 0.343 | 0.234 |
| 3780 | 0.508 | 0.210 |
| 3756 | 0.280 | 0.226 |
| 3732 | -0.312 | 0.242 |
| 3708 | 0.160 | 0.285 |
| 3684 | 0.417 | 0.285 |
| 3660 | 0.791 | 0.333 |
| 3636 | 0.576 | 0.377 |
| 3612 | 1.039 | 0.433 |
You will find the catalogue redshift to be 0.145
